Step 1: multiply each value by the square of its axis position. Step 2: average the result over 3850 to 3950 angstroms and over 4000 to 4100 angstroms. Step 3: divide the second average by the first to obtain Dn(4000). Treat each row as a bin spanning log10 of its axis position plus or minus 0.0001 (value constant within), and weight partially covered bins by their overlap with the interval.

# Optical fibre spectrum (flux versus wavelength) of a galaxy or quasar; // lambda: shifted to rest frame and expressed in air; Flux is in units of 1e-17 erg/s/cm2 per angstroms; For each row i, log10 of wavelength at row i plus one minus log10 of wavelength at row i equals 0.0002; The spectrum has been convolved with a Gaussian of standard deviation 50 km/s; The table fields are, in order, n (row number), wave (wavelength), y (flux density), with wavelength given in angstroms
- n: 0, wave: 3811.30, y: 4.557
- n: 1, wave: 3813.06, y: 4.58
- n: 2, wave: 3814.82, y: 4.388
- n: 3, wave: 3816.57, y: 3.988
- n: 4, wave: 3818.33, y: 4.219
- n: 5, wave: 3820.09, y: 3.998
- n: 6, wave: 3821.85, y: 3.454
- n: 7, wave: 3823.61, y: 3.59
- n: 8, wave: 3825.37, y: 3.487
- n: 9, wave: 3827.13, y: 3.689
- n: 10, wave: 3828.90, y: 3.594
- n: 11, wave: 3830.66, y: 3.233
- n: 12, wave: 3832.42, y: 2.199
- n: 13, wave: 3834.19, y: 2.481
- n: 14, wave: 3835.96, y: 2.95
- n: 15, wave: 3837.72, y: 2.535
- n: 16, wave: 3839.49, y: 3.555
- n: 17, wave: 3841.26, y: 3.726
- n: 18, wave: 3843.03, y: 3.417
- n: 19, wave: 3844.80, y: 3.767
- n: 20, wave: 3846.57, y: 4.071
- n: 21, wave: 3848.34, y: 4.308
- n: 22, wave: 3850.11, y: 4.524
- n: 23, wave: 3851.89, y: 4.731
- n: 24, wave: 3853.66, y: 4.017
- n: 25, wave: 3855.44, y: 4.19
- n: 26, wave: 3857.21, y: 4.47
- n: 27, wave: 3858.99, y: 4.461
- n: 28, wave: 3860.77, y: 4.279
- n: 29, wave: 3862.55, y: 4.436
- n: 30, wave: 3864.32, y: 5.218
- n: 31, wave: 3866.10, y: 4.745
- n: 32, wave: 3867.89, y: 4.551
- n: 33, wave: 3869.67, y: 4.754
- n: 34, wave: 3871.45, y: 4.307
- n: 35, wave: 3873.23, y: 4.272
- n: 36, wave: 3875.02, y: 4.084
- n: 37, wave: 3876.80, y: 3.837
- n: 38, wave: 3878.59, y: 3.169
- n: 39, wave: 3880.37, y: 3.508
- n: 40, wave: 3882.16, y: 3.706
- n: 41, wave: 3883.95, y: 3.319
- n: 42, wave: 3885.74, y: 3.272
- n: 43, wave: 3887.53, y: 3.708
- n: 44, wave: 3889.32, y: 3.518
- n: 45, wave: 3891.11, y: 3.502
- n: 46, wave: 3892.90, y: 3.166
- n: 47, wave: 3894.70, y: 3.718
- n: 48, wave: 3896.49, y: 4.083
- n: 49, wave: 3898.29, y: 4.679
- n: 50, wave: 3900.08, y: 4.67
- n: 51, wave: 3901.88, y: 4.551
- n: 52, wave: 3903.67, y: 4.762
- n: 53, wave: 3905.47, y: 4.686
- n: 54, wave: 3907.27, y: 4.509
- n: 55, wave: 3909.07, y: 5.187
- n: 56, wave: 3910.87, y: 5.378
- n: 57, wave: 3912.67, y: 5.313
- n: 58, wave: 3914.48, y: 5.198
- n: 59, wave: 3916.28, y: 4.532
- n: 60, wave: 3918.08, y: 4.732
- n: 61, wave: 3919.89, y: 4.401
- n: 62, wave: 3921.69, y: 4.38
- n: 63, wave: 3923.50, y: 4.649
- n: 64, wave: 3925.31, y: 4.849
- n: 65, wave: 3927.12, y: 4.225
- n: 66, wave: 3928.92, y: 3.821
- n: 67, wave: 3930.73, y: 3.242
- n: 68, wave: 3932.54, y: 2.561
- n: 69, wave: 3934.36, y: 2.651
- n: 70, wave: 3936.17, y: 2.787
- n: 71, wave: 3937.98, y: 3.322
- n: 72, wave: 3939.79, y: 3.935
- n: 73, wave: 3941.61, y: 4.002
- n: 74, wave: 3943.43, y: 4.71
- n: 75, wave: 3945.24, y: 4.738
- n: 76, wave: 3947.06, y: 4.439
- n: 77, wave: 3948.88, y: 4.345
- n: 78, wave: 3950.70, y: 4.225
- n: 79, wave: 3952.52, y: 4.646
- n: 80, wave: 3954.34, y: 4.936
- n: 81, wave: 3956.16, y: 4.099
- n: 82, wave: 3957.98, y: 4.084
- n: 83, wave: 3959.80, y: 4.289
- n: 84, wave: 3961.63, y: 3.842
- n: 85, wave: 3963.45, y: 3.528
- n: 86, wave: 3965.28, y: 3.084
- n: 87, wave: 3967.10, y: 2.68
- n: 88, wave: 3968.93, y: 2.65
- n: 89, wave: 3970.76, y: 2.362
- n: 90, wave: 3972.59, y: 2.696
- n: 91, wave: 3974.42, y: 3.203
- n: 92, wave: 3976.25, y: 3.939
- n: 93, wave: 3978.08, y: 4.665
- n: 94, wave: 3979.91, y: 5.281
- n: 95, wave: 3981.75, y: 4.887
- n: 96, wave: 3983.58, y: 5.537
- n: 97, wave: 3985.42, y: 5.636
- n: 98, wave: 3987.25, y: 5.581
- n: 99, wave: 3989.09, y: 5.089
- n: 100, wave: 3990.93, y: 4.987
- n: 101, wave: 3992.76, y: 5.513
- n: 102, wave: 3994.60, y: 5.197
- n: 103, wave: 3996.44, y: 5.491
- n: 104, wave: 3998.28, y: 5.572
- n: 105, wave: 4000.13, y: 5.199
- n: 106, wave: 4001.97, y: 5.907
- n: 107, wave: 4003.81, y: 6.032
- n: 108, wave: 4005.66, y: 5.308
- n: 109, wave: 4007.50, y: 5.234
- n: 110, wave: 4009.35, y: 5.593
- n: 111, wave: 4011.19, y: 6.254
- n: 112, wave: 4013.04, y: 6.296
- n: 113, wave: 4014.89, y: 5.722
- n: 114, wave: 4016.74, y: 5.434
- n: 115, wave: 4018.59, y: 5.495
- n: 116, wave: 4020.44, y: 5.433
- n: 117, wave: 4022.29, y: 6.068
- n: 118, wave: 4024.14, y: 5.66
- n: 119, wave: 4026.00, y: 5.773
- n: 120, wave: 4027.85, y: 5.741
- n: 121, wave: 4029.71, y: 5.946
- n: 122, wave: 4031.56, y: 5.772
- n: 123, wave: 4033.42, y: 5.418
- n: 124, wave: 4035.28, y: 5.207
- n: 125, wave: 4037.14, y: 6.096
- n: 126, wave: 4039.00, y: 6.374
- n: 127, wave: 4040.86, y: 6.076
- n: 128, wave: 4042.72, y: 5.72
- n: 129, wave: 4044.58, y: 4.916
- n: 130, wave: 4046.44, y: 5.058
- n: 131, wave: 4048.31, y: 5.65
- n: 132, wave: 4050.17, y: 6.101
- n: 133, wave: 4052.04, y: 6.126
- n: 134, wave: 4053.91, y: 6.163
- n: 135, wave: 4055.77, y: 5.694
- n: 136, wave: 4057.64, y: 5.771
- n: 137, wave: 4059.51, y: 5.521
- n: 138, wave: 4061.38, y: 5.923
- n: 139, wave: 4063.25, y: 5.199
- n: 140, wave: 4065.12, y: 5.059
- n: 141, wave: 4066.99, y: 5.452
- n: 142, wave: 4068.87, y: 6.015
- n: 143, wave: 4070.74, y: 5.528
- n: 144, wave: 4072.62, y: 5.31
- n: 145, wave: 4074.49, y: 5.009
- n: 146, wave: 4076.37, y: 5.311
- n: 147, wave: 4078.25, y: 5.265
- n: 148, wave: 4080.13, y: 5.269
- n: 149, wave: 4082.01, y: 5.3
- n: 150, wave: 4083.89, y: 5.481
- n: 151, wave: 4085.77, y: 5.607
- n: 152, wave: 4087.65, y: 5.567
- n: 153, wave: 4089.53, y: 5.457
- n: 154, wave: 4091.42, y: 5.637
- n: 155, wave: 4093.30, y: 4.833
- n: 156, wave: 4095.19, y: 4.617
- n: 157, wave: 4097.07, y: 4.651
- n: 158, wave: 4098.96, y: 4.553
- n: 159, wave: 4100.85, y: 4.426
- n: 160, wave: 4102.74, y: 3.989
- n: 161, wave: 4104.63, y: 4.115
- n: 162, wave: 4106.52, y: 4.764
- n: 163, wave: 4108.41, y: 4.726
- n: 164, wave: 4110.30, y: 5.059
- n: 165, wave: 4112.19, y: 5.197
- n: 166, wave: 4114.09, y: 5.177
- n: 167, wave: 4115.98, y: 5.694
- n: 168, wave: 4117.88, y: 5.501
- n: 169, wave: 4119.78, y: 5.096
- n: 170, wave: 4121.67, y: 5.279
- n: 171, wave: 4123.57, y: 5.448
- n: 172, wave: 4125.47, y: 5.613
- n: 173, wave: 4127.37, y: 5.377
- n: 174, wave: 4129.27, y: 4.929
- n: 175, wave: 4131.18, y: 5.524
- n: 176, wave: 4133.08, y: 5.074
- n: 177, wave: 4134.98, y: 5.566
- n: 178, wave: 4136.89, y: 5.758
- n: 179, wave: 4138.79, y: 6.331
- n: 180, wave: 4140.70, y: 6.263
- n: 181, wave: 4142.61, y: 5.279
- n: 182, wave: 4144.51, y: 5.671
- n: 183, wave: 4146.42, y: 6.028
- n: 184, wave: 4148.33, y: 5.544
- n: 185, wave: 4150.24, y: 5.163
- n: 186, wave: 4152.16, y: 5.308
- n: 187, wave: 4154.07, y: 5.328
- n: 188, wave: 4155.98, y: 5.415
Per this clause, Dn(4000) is 1.43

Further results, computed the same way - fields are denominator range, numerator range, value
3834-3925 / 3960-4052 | 1.31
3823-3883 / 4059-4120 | 1.50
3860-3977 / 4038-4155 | 1.46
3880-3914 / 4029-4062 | 1.48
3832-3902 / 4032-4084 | 1.57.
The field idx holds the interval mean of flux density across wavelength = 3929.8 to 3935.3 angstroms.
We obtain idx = 2.82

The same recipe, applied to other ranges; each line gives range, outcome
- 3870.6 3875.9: 4.22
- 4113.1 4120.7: 5.36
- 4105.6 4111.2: 4.85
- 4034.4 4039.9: 5.89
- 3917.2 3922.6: 4.5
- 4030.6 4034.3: 5.61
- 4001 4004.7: 5.97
